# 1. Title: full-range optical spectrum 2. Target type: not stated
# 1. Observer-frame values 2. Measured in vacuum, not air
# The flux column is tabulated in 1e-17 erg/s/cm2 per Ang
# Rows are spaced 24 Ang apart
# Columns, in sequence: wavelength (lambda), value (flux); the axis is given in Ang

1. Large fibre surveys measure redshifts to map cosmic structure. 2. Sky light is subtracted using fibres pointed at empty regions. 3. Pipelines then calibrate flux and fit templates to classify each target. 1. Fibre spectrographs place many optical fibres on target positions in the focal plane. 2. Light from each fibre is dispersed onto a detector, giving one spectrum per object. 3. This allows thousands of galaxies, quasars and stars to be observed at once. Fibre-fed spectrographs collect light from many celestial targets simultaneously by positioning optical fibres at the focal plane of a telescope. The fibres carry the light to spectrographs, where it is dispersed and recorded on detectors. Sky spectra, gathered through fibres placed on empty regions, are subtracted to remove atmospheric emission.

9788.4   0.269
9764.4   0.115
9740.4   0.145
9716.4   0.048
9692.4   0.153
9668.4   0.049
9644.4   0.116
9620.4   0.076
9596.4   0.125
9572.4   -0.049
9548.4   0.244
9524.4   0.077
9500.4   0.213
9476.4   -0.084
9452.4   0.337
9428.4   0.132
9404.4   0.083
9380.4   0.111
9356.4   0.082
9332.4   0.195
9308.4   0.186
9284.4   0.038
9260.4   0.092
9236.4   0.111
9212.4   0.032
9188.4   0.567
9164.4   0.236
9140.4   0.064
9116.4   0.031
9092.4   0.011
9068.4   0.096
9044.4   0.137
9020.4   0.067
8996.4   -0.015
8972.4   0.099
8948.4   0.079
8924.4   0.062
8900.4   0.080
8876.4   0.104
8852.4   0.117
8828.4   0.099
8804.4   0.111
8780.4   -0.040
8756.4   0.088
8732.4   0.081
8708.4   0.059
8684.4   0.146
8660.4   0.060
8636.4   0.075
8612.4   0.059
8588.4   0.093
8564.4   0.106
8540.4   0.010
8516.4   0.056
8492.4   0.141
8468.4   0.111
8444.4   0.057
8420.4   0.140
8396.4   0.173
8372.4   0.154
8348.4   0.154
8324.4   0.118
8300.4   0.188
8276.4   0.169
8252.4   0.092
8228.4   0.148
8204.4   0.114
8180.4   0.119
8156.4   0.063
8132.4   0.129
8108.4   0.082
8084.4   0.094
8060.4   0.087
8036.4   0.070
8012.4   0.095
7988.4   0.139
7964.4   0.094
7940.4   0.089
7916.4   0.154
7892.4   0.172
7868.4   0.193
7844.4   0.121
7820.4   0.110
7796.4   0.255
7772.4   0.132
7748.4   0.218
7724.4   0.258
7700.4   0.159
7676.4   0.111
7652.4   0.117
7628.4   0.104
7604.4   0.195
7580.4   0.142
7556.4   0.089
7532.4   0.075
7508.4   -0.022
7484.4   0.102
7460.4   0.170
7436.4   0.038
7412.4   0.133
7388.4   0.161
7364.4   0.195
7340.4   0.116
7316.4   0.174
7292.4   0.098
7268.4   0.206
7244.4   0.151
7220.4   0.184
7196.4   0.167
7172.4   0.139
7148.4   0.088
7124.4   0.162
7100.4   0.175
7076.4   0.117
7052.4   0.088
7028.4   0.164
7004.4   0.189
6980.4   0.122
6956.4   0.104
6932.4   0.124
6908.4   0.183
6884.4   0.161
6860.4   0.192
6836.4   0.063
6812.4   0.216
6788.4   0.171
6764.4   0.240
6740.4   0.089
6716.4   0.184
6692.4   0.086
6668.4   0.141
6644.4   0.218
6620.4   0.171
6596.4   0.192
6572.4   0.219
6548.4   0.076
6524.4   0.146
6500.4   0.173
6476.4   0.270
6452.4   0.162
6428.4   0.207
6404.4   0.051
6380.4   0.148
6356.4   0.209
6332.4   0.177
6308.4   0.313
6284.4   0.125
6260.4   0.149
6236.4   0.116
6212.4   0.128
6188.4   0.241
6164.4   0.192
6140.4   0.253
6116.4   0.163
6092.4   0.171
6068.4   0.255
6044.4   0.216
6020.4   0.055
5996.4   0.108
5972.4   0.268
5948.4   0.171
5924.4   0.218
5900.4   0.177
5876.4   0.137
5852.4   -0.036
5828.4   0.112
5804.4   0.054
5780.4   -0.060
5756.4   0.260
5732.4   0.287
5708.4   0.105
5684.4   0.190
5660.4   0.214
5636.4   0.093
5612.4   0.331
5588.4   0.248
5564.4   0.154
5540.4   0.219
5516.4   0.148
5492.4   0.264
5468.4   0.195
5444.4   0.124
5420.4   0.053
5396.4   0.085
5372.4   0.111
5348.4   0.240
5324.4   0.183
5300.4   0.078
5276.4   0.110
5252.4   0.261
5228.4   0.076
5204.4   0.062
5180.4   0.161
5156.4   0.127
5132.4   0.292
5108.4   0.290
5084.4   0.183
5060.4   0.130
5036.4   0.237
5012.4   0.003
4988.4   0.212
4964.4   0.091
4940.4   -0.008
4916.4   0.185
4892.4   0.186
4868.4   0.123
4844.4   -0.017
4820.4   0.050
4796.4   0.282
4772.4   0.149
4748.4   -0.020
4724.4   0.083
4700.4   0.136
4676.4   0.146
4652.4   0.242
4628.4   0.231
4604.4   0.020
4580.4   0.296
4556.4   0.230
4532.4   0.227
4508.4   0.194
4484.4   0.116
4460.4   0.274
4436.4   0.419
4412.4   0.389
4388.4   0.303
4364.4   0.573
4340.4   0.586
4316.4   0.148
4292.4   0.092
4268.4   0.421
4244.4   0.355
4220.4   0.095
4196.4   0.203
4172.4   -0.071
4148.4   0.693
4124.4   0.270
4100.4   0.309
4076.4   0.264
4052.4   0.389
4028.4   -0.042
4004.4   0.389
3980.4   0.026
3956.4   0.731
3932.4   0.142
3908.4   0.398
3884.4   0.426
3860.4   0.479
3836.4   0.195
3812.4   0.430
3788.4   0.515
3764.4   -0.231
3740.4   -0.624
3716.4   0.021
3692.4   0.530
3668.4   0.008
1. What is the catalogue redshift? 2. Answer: 1.46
